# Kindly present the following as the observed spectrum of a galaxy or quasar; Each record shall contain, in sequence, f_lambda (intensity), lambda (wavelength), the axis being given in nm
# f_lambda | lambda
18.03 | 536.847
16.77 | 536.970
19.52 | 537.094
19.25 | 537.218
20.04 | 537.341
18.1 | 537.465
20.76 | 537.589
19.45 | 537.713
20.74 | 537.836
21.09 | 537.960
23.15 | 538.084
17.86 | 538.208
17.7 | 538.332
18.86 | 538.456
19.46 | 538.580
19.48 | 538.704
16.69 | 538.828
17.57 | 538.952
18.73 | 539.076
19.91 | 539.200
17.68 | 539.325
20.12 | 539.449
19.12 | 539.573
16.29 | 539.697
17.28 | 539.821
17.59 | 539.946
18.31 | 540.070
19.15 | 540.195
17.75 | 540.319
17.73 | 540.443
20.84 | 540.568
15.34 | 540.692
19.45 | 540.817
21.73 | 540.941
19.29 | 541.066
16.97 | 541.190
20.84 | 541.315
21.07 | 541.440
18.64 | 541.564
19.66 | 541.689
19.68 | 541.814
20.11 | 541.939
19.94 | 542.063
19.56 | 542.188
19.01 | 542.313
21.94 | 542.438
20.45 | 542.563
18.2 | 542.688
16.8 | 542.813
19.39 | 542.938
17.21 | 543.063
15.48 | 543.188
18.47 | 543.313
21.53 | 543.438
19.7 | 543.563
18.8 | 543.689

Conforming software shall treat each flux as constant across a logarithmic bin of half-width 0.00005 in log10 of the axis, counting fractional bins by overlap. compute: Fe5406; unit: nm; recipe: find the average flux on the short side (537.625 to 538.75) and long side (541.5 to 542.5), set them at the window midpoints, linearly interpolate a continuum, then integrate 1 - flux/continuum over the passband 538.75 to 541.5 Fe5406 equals 0.17 nm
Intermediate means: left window 19.8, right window 19.8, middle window 18.6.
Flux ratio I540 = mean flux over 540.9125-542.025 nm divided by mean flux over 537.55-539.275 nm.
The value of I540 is 1.0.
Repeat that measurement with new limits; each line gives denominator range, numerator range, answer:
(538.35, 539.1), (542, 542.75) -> 1.08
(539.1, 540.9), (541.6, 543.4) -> 1.03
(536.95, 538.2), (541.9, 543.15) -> 0.96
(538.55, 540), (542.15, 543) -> 1.06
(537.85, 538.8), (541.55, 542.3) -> 1.00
